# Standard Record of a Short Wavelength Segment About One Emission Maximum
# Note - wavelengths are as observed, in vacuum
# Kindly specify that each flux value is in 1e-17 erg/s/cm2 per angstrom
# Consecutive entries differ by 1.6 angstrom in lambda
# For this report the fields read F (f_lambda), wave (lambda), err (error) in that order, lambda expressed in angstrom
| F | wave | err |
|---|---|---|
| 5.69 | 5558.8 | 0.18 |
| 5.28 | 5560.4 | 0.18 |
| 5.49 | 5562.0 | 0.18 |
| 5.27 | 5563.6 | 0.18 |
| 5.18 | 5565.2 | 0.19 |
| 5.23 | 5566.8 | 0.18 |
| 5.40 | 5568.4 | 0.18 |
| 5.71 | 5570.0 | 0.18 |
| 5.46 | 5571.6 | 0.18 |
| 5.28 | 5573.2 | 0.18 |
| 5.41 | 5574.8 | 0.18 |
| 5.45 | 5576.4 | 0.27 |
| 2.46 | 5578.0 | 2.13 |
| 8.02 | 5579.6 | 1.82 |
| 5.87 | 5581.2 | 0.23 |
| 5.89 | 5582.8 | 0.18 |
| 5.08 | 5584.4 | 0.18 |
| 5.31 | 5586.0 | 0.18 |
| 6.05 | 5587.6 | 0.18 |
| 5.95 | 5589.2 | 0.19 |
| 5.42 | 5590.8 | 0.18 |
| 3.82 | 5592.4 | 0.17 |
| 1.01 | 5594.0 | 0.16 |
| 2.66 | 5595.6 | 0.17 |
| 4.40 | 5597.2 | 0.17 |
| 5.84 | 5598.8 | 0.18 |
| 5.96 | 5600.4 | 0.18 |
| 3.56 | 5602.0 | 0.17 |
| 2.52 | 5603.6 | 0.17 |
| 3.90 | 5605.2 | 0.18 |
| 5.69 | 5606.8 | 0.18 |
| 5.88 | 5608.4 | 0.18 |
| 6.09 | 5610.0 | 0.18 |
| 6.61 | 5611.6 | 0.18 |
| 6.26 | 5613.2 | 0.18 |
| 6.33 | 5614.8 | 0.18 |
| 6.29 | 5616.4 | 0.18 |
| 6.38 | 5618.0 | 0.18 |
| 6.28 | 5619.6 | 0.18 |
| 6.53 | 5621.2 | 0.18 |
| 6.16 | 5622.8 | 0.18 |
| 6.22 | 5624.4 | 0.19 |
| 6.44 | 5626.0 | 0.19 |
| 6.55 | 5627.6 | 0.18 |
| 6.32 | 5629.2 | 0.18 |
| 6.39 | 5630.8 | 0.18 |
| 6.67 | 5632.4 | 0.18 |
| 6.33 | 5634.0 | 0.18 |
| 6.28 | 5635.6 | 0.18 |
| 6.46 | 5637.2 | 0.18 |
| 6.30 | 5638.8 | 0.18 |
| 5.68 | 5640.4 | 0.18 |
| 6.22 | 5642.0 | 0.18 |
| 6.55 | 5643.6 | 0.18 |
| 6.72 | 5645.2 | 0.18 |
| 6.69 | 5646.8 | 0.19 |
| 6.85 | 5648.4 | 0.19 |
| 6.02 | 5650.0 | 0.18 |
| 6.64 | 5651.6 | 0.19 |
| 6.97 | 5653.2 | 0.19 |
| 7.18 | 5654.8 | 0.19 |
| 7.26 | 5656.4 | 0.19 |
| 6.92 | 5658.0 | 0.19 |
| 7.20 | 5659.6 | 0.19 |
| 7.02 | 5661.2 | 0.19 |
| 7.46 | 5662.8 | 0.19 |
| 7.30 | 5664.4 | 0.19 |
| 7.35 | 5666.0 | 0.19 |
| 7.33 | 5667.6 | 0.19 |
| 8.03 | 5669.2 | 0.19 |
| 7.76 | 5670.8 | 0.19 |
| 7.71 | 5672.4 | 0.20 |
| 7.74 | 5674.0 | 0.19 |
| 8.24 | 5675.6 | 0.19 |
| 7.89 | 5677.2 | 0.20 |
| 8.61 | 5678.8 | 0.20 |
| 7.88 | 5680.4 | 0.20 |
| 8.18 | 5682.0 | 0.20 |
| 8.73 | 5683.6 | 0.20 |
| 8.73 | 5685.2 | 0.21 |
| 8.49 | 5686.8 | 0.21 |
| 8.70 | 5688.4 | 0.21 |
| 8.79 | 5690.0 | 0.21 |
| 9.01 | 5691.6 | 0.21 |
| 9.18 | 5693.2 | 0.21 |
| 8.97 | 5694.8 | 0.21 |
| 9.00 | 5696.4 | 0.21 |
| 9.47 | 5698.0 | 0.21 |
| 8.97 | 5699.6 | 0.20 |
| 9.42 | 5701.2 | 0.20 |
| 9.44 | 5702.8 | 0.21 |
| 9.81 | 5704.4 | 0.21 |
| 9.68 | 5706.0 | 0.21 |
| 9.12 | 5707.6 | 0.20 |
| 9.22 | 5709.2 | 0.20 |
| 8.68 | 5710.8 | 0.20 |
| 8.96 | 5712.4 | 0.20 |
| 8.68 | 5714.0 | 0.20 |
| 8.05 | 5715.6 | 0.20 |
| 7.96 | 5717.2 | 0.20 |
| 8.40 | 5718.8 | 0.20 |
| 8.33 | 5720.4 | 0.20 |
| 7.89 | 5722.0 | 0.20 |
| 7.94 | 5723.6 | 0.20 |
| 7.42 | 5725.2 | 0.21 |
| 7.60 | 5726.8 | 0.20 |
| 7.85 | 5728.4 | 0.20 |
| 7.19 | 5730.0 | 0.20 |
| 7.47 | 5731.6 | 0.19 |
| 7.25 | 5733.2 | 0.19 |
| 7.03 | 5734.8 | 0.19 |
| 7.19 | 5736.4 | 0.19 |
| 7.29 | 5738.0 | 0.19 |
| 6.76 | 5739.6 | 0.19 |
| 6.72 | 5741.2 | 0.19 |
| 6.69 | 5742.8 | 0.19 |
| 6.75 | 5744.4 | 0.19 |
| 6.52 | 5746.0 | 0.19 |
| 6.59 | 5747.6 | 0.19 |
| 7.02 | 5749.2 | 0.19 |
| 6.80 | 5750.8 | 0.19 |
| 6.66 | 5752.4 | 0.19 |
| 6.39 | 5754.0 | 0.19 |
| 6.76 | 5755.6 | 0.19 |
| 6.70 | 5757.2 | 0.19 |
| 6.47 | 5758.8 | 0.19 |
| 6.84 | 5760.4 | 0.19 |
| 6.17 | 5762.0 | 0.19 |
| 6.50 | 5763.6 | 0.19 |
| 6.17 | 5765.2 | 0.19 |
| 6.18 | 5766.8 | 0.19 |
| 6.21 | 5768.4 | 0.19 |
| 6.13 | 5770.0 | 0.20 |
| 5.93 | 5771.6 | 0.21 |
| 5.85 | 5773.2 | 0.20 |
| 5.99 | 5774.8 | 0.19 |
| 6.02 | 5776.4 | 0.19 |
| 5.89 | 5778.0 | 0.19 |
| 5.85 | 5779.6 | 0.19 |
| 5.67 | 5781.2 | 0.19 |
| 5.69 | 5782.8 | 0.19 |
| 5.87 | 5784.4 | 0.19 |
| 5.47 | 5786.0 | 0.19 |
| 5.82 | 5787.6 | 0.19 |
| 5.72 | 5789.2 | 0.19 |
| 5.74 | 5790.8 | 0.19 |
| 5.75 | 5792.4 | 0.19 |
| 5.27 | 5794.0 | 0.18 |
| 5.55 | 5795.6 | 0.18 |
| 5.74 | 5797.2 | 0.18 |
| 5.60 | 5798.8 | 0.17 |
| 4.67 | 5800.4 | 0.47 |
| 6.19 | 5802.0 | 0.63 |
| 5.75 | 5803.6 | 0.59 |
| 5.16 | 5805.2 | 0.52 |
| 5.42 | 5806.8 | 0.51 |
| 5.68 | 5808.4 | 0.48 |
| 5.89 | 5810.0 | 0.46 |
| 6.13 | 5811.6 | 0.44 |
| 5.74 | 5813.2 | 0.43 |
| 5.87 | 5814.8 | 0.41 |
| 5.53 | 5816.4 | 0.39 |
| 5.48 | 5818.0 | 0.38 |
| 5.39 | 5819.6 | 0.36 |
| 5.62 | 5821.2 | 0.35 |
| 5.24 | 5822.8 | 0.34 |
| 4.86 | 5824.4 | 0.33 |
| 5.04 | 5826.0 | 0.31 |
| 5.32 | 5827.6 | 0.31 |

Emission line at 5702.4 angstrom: C IV 1549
